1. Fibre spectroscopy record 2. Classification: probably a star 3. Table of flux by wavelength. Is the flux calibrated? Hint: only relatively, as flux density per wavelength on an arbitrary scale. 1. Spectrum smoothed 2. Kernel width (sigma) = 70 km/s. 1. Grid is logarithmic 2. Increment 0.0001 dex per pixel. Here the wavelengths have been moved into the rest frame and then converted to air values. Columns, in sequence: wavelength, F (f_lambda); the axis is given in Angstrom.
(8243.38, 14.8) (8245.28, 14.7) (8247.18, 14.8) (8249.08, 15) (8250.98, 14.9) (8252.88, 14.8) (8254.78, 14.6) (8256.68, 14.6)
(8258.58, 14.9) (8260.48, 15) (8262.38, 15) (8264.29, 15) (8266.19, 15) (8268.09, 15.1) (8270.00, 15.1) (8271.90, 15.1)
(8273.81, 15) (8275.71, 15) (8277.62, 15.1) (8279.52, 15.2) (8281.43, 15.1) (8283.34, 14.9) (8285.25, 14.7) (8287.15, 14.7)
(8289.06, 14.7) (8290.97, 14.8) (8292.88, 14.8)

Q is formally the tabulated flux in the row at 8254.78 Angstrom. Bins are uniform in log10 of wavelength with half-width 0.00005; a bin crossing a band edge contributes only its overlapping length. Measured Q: 14.6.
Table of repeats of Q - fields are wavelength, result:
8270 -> 15.1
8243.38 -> 14.8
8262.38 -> 15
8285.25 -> 14.7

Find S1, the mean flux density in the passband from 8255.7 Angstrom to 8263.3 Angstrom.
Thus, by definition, 14.9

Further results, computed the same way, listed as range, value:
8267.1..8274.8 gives 15.1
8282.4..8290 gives 14.8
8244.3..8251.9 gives 14.8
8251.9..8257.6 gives 14.7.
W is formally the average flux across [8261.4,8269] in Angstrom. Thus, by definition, 15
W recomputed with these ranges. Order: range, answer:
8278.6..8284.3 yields 15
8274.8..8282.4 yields 15.1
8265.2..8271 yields 15.1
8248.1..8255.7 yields 14.8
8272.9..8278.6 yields 15.1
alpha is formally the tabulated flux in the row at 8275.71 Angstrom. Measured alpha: 15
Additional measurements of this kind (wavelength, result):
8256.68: 14.6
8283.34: 14.9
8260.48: 15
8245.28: 14.7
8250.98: 14.9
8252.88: 14.8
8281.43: 15.1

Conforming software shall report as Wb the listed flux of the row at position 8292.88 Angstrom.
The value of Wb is 14.8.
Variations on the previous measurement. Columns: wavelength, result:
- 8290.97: 14.8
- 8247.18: 14.8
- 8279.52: 15.2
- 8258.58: 14.9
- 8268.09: 15.1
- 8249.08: 15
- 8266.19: 15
